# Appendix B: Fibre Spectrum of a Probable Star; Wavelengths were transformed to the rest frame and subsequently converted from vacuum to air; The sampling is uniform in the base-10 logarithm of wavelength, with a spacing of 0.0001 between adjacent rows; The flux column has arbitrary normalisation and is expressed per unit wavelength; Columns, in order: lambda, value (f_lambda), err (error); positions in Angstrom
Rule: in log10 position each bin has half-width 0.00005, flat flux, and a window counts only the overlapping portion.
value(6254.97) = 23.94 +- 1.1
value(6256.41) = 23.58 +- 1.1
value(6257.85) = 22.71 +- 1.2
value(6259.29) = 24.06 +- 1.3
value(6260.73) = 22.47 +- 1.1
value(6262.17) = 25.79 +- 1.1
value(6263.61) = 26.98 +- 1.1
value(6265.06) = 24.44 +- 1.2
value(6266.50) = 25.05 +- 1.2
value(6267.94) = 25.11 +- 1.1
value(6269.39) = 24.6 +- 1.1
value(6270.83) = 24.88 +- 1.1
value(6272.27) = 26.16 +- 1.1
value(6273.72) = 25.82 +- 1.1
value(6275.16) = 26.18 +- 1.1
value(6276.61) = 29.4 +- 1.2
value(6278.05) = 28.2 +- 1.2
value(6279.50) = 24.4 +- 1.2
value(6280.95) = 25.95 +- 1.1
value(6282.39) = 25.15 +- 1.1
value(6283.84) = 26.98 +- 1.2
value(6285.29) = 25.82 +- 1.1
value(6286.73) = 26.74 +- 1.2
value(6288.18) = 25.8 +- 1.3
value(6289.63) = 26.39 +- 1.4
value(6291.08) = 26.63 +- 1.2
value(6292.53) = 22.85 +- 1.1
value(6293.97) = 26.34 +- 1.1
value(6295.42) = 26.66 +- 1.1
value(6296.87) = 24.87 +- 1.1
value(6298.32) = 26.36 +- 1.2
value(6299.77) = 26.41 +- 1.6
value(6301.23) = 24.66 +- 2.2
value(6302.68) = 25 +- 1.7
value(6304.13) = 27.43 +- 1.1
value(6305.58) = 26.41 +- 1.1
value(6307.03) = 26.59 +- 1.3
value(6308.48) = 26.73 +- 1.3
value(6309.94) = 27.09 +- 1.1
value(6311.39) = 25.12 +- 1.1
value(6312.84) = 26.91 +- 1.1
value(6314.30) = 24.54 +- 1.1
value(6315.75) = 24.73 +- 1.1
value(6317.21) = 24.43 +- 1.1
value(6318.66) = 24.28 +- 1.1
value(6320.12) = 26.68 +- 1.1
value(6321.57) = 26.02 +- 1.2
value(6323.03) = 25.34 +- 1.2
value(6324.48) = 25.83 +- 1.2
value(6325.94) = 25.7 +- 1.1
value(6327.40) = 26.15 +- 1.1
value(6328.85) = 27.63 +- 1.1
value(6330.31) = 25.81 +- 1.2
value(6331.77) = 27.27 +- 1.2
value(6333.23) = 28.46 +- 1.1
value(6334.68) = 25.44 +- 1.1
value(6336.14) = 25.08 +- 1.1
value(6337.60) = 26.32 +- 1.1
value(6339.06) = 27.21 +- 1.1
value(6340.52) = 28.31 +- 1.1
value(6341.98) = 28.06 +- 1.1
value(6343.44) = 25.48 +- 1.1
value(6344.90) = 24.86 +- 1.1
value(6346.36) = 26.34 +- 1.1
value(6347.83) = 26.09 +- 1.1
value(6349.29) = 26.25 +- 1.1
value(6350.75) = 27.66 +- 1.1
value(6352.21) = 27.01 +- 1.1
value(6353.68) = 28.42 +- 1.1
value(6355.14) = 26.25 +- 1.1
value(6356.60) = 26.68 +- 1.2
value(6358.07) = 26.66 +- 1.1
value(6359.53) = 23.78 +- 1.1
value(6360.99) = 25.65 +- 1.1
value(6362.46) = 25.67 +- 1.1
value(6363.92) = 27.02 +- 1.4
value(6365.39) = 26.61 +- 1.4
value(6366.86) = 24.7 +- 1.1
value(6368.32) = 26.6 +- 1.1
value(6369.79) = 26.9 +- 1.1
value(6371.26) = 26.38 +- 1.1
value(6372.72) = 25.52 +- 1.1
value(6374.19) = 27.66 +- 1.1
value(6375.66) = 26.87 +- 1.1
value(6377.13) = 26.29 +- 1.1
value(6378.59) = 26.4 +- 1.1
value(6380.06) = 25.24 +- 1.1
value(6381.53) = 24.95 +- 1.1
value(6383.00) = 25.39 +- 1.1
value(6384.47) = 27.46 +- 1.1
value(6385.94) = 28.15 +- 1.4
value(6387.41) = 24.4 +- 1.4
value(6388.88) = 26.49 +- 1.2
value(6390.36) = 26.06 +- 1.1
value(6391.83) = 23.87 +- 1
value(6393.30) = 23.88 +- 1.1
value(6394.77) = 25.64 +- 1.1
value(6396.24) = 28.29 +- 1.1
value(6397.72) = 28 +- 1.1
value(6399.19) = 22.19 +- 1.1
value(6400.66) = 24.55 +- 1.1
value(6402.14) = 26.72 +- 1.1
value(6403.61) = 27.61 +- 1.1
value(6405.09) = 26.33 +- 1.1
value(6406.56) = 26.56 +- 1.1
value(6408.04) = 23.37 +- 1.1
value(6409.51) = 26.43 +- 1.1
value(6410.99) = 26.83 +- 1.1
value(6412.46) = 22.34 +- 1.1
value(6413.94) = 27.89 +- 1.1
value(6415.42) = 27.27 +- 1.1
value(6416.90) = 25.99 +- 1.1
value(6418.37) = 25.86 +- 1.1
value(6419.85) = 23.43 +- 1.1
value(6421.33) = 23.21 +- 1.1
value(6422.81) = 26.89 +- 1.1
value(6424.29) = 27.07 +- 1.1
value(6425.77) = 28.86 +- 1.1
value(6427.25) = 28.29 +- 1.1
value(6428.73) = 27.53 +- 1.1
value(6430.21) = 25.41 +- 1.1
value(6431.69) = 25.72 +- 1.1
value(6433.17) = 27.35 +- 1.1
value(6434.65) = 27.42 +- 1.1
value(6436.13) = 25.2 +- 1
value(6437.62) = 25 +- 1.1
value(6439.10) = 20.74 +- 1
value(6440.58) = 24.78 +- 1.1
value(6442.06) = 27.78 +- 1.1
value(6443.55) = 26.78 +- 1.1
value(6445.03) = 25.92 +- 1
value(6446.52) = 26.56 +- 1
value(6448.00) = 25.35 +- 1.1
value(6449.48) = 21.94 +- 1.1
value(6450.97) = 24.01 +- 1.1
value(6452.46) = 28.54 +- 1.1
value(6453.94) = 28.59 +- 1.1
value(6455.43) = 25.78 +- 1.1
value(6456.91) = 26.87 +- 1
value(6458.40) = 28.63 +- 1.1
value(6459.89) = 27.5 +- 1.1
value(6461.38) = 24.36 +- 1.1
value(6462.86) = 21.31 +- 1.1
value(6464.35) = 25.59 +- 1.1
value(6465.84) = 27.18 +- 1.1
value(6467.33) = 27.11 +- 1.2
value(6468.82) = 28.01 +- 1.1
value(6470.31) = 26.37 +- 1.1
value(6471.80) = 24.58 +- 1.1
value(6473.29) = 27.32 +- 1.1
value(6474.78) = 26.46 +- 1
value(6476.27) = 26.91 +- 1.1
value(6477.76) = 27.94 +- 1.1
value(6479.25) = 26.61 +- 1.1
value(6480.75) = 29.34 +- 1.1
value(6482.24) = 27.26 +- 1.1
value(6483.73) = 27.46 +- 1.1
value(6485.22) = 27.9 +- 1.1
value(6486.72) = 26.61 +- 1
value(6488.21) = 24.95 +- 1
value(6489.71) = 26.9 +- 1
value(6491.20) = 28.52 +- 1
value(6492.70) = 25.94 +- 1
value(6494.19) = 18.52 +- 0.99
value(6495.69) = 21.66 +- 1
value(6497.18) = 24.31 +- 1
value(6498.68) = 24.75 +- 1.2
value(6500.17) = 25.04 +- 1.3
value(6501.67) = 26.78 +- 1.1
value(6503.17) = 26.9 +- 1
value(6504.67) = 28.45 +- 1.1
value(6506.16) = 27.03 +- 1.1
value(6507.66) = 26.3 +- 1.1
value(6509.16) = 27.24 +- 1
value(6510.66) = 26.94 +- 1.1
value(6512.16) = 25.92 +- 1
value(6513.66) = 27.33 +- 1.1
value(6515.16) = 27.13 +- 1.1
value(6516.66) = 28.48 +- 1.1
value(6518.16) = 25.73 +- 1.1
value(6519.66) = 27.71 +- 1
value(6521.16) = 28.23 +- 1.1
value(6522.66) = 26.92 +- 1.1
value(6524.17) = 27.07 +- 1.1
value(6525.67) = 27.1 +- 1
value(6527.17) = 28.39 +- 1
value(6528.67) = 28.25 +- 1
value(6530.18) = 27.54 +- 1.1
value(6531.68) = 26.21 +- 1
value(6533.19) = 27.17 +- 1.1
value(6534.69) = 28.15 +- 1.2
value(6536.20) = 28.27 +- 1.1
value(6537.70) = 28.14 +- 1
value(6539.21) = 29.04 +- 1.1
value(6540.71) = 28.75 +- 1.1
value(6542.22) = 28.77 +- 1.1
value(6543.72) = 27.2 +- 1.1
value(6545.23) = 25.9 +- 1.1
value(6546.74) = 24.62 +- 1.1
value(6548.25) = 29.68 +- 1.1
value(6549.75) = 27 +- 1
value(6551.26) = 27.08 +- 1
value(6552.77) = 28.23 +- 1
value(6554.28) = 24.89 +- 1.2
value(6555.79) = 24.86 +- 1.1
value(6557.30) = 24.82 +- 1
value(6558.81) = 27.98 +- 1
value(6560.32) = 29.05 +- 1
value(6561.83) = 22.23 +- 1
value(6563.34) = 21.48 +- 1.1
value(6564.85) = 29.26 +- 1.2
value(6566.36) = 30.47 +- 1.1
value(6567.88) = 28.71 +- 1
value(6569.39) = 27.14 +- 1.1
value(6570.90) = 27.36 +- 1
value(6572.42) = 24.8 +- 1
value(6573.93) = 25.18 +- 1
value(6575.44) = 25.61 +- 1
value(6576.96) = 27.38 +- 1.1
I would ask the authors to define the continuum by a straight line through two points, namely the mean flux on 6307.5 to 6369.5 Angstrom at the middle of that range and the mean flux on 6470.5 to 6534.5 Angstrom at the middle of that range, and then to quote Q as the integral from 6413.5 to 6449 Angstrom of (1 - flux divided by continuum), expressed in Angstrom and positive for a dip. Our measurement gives 0.5 Angstrom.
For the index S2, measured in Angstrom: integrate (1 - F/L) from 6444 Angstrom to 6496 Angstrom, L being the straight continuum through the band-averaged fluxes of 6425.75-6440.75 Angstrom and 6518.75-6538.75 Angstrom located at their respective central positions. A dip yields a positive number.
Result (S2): 0.8 Angstrom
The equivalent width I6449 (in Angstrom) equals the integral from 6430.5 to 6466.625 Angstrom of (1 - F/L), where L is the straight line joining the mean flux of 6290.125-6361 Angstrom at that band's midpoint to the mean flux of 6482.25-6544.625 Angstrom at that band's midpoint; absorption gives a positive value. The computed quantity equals 1.10 Angstrom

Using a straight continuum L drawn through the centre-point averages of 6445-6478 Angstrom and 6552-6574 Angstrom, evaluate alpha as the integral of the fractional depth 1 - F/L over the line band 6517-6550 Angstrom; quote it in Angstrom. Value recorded -1.47 Angstrom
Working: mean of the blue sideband 26.2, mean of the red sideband 26.5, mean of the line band 27.6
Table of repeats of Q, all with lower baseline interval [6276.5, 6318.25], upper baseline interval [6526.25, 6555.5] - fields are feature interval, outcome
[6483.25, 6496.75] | 0.9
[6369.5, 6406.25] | 0.7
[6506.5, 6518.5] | 0.2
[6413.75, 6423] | 0.4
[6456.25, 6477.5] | 0.5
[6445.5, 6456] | 0.4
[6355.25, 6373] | 0.2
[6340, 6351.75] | -0.2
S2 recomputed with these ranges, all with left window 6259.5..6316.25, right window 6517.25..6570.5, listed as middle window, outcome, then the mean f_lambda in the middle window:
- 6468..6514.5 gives 1.0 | 26.3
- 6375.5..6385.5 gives 0.1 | 26.1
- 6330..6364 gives -0.4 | 26.5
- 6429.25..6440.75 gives 0.6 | 25.3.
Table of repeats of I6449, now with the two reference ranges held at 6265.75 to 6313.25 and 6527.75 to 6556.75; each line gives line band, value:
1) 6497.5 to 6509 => 0.3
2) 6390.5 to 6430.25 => 1.0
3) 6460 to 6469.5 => 0.4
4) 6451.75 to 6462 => -0.1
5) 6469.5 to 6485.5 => 0.0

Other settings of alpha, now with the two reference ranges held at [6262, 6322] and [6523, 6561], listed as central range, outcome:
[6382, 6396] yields 0.4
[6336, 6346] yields -0.1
